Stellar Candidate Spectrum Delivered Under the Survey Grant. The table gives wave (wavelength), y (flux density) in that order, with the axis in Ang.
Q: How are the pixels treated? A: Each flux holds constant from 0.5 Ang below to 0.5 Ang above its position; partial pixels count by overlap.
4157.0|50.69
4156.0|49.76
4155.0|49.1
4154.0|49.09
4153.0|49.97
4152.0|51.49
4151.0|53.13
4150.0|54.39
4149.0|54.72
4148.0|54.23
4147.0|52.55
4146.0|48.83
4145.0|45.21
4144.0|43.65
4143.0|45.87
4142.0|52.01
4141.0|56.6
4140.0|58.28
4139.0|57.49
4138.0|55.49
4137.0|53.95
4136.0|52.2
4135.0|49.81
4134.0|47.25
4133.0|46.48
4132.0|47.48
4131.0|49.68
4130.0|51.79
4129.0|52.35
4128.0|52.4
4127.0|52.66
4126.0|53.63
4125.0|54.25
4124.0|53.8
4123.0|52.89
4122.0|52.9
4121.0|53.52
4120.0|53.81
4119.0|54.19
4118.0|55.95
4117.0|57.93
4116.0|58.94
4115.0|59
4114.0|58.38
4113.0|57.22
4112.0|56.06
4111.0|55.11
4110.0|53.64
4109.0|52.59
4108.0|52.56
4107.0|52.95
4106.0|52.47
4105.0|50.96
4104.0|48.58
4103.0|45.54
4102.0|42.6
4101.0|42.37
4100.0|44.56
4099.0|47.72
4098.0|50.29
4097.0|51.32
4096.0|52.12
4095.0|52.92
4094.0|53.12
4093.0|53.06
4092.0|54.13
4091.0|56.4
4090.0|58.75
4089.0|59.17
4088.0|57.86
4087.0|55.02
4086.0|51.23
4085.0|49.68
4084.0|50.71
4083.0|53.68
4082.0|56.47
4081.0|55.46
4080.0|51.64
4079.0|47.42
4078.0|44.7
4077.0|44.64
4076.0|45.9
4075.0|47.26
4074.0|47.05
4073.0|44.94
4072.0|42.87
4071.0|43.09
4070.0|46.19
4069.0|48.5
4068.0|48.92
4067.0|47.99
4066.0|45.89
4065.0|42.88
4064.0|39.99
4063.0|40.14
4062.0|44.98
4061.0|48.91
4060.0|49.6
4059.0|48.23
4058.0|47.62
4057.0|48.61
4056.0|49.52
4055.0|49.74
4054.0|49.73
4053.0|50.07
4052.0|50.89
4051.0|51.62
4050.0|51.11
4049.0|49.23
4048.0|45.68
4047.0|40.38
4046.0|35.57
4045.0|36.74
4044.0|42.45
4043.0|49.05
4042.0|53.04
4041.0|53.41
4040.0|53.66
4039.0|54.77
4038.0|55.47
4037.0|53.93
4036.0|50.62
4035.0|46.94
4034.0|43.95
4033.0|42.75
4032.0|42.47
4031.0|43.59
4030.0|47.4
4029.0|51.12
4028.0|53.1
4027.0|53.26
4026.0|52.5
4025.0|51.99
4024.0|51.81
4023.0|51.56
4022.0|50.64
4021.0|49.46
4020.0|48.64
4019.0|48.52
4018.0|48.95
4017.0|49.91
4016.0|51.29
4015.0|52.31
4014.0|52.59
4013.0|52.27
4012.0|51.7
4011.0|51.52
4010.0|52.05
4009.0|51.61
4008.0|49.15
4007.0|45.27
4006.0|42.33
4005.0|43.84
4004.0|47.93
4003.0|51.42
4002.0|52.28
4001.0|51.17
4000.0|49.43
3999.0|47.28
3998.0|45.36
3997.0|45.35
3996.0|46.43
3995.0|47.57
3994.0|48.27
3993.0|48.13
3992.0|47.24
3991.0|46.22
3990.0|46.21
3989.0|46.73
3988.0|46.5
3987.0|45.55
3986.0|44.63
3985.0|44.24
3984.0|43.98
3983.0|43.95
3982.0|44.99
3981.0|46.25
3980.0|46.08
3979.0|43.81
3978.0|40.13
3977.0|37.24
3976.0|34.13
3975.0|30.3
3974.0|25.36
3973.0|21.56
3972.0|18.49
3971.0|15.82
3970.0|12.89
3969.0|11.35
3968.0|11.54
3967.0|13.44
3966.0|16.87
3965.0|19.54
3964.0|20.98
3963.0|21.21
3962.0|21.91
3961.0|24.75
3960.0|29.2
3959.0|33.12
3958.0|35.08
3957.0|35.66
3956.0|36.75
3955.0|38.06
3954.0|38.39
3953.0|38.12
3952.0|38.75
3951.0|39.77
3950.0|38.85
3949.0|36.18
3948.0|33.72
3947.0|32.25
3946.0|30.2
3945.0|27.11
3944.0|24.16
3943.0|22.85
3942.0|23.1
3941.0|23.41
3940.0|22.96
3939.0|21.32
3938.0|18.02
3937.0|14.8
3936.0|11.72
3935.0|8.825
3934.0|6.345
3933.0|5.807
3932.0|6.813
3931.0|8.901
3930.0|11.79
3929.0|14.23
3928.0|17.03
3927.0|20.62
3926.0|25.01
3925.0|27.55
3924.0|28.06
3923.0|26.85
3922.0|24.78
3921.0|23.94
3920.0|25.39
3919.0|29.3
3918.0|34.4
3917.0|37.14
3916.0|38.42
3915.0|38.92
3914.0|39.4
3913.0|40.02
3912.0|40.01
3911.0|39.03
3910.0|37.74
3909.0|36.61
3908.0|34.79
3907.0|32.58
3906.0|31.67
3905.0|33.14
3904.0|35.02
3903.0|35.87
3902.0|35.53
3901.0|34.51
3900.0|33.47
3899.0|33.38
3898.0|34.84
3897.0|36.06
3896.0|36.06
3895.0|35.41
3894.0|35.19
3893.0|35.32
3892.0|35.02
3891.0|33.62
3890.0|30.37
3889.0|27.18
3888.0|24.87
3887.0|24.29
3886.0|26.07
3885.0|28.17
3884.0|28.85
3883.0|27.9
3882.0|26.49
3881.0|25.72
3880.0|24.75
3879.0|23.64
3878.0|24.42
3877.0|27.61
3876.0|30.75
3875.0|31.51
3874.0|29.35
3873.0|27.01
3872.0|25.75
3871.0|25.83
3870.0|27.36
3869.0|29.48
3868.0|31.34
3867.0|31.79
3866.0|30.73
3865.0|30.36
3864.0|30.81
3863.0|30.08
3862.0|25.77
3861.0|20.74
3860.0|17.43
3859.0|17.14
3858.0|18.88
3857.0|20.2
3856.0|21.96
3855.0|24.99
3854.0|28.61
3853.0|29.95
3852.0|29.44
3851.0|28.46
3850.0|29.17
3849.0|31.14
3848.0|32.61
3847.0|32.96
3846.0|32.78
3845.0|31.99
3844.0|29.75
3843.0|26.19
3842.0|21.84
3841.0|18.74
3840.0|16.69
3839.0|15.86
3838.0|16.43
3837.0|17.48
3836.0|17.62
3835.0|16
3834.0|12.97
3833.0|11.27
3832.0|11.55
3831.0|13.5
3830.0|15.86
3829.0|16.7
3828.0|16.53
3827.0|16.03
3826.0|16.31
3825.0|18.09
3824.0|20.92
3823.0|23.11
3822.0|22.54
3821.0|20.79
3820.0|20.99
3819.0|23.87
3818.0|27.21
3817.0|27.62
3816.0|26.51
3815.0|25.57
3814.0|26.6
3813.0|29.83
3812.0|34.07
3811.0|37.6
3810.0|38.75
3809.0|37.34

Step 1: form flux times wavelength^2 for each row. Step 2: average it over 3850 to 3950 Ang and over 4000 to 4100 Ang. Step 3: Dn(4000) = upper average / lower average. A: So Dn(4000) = 1.93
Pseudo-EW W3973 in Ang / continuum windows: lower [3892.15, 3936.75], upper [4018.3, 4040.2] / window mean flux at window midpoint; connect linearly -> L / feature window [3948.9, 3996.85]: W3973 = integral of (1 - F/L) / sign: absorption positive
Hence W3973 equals 6.0 Ang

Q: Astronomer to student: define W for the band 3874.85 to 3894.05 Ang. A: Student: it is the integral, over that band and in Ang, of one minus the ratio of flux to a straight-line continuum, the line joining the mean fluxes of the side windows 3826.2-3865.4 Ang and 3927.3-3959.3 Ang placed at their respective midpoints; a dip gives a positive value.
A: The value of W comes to -4.1 Ang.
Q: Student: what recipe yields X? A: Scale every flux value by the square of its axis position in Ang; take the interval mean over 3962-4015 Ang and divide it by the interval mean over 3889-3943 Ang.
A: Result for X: 1.5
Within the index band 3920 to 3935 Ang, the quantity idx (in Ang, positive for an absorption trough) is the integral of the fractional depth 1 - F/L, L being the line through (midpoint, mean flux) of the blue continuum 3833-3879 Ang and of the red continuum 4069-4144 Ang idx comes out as 6.9 Ang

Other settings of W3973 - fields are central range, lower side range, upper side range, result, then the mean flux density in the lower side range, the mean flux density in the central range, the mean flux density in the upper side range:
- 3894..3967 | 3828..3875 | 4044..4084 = 8.6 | 24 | 28.3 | 47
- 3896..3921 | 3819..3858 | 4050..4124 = -4.4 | 21.8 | 35.1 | 50.6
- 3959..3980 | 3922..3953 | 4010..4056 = 4.9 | 22.5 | 24.3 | 49.3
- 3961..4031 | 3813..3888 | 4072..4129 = -1.6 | 24.2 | 41.8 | 52.1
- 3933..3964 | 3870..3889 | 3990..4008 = 9.5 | 26.9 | 27.1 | 47.4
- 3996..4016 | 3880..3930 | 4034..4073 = -3.3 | 31.1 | 49.2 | 47.5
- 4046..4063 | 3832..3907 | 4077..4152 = -0.6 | 27.4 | 47.9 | 52.3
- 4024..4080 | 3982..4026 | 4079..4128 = 3.4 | 48.5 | 47.6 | 53.1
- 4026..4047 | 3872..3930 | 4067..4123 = -1.4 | 30.6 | 48.1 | 51.5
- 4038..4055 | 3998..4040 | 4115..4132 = 0.9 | 49.7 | 48.2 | 53.8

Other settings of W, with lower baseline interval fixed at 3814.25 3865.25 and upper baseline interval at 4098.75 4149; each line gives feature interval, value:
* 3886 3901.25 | -2.3 Ang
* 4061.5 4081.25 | 0.3 Ang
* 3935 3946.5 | 4.1 Ang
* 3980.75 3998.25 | -3.6 Ang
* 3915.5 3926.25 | 0.6 Ang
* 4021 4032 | -2.2 Ang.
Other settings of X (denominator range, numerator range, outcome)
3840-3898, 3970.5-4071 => 1.79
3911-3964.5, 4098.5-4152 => 2.14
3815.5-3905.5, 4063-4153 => 2.23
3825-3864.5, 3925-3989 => 1.32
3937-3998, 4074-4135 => 1.68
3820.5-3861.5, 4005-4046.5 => 2.51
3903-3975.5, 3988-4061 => 1.94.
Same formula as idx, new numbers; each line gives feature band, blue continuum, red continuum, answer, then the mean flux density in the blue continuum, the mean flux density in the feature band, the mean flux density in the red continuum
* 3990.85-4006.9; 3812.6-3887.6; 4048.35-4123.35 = -2.6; 24.2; 47.5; 50.6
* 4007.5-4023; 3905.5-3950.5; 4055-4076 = -4.7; 26.1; 50.7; 46.2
